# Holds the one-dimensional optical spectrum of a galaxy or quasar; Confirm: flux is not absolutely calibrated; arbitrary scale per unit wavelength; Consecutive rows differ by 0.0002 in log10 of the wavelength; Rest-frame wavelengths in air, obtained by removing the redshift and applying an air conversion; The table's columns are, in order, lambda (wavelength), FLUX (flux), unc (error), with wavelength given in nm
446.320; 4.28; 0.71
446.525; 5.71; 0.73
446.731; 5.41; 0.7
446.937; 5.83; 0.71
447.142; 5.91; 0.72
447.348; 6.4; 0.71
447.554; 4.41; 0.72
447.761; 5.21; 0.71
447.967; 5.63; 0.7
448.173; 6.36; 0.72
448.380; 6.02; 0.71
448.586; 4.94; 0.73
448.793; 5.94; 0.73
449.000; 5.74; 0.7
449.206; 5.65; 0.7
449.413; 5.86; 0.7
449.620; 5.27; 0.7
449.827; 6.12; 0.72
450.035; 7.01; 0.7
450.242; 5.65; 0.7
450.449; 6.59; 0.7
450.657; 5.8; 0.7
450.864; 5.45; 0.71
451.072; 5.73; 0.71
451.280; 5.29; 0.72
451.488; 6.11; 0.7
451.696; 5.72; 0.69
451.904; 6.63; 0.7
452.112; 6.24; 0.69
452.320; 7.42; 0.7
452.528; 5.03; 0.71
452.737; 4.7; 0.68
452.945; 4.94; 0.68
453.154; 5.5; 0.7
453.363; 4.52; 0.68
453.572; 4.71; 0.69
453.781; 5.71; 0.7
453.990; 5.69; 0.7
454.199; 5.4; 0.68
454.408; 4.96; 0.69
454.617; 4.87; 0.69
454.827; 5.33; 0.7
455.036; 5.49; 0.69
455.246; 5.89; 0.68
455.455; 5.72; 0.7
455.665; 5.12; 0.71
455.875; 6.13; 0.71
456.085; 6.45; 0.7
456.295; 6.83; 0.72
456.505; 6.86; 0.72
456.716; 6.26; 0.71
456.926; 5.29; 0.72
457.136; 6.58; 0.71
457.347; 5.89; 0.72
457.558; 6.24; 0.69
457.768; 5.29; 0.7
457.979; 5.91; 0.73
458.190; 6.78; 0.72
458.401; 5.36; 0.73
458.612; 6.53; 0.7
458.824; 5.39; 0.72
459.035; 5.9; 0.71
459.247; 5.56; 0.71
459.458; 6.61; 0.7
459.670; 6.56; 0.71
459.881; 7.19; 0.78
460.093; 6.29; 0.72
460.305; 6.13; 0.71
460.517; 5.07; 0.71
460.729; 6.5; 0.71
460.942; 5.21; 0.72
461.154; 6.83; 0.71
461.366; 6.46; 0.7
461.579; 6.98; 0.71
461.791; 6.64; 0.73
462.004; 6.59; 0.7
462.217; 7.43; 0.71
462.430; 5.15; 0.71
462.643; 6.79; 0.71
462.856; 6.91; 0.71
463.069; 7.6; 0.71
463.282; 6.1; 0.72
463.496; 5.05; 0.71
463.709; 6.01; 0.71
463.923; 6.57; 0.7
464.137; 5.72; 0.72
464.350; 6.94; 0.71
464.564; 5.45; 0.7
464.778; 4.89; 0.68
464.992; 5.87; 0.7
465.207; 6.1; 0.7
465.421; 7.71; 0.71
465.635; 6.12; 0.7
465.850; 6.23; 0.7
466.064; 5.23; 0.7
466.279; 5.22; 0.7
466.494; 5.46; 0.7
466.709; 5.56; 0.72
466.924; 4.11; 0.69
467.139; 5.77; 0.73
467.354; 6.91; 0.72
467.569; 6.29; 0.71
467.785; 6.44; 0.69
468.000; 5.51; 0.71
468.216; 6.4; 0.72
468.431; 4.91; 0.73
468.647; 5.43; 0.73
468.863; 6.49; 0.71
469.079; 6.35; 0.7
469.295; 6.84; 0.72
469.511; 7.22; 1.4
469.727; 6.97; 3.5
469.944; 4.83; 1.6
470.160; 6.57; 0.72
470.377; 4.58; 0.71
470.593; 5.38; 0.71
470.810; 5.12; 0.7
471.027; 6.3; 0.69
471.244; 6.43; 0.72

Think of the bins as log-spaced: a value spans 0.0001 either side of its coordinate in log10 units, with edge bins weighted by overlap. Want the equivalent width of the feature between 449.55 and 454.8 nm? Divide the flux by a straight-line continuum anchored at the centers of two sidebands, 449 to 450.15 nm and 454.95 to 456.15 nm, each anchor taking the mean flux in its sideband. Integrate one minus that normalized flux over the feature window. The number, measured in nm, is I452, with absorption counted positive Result 0.22 nm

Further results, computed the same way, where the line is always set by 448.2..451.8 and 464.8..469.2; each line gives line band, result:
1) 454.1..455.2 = 0.11 nm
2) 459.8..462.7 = -0.24 nm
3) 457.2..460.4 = -0.14 nm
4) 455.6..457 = -0.08 nm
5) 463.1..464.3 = -0.03 nm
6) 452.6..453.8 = 0.18 nm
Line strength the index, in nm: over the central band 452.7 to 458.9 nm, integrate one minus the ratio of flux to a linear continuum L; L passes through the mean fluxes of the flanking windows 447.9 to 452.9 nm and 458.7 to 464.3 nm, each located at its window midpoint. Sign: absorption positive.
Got 0.39 nm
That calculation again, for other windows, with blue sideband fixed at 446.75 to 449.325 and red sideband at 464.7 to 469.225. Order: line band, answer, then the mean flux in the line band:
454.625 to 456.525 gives -0.05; 5.89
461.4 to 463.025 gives -0.24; 6.67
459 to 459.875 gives -0.08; 6.3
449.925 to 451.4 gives -0.06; 5.93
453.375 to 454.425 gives 0.09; 5.25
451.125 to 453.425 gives 0.02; 5.67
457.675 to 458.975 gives -0.02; 5.88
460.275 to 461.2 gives -0.01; 5.87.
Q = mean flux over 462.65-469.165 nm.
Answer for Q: 5.99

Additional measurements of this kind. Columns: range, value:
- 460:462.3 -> 6.36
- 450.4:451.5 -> 5.76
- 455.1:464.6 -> 6.2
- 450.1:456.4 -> 5.66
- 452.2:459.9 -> 5.79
